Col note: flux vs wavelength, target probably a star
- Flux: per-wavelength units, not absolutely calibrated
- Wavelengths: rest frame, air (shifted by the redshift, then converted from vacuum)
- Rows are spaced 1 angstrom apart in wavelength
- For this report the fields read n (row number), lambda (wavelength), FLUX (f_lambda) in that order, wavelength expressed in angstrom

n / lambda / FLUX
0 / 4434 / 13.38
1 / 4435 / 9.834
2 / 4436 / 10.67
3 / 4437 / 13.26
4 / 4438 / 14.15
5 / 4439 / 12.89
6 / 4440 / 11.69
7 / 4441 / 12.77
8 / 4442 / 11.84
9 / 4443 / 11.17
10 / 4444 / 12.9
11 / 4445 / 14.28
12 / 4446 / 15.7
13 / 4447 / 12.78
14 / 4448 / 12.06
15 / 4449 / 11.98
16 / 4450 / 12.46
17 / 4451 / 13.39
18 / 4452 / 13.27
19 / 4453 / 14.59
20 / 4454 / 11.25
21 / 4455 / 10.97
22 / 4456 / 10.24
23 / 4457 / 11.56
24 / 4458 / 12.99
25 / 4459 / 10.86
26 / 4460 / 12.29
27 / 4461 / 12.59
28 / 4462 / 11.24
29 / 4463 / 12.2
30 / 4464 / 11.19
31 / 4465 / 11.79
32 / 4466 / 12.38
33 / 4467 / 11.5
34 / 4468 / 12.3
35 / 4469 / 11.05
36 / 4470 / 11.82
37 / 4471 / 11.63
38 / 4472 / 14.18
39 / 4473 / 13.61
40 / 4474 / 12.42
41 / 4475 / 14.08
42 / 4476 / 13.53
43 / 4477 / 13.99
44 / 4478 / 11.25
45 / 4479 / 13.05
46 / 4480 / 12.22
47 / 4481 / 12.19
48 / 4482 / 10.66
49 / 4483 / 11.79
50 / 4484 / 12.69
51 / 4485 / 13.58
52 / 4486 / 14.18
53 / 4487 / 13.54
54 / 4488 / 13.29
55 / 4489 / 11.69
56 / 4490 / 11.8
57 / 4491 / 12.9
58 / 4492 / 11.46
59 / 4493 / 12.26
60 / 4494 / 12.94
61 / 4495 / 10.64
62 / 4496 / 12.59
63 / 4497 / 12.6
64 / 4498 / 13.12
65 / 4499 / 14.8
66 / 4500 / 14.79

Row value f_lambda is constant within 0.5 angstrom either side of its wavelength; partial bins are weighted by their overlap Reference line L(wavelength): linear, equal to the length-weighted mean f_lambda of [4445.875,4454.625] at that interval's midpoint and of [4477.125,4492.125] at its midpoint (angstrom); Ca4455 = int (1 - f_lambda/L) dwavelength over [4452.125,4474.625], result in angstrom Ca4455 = 1.2 angstrom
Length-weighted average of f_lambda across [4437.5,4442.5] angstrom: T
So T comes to 12.7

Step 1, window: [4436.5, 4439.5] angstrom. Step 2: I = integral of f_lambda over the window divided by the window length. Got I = 13.4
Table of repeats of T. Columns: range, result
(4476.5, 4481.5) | 12.5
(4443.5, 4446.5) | 14.3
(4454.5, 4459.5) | 11.3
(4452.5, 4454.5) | 12.9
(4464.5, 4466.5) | 12.1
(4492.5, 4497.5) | 12.2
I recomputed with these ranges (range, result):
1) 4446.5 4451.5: 12.5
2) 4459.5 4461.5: 12.4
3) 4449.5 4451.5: 12.9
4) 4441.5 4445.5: 12.5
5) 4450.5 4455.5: 12.7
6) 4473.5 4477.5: 13.5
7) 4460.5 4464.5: 11.8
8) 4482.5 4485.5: 12.7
